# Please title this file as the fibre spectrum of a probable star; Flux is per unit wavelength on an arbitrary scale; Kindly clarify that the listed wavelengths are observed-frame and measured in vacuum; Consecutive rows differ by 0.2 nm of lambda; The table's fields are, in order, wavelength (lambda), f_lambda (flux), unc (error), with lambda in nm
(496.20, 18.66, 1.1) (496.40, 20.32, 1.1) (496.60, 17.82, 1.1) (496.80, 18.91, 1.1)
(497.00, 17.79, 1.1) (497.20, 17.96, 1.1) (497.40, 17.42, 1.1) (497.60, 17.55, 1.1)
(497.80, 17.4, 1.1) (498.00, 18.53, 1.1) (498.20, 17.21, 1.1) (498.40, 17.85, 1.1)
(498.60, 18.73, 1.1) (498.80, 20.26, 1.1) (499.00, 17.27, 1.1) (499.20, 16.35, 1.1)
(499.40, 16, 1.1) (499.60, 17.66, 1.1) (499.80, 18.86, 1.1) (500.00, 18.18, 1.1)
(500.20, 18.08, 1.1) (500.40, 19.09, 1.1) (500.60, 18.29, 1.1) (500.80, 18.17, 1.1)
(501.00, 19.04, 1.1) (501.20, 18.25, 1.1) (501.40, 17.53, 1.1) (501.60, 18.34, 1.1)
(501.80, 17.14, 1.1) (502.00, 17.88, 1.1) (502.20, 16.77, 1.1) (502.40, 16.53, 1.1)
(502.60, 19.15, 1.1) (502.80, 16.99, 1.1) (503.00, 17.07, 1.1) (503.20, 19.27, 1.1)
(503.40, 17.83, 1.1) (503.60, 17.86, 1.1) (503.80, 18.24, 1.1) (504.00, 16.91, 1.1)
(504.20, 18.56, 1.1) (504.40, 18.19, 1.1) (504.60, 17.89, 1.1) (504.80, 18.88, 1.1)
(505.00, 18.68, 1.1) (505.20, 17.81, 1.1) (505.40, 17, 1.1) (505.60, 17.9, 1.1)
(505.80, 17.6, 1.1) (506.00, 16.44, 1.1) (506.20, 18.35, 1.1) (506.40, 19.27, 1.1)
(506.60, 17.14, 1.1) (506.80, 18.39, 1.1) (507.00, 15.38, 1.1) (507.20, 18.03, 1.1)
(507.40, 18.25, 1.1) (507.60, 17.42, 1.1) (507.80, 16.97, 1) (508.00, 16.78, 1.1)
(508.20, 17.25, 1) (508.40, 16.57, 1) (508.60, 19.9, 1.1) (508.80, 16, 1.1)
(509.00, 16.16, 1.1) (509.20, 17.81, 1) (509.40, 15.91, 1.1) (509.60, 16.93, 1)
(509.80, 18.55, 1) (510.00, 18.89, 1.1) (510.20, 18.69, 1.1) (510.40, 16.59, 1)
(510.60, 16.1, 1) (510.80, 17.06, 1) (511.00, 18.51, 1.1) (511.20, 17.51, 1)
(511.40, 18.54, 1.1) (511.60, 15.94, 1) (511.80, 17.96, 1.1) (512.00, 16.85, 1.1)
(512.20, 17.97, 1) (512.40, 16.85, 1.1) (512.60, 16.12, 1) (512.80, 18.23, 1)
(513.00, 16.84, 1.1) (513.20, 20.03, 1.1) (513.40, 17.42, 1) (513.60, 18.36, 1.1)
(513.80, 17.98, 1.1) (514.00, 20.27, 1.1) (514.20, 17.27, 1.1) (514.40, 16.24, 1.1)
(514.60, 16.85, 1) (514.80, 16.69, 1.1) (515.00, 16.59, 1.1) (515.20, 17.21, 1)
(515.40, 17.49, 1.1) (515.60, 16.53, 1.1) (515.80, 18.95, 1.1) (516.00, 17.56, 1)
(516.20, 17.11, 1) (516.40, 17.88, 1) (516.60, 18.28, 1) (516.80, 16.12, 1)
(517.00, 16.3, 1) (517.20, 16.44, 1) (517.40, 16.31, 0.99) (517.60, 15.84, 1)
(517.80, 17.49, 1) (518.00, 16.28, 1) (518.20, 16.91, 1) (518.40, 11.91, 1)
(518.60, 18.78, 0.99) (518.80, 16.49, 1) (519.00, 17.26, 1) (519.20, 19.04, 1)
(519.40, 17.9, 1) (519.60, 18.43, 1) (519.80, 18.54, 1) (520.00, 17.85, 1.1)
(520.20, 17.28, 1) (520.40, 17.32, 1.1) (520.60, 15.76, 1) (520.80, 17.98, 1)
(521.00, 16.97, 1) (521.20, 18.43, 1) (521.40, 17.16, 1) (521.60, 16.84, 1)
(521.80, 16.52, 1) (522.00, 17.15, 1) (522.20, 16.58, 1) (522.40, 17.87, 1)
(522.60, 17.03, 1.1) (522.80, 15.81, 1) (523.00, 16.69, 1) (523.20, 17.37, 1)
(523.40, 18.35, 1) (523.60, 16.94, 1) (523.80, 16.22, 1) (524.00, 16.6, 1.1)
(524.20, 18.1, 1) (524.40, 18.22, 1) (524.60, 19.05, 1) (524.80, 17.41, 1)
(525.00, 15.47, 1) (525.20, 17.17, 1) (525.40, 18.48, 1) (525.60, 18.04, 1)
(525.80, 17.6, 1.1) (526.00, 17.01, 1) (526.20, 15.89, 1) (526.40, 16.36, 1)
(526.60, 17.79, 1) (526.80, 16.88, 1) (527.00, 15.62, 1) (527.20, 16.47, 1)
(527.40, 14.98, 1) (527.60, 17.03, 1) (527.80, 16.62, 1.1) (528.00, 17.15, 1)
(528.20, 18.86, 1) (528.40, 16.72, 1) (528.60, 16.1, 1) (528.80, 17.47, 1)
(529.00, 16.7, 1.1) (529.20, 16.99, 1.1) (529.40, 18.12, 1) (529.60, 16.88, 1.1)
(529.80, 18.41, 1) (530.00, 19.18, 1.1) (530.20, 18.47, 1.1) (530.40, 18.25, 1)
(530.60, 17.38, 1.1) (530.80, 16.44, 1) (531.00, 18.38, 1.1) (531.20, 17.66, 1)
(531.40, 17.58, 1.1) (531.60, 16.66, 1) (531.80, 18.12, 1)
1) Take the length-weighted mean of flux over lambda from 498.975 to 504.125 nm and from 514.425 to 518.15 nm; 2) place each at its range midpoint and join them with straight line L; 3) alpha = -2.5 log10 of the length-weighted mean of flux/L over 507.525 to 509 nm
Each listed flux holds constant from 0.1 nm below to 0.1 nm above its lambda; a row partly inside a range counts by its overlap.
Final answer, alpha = 0.01 mag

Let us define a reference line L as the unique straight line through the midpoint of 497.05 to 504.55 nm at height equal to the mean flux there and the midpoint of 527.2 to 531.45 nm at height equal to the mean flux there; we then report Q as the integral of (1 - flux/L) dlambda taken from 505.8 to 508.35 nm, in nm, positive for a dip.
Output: 0.05 nm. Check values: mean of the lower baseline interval 17.9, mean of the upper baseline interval 17.4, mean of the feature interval 17.5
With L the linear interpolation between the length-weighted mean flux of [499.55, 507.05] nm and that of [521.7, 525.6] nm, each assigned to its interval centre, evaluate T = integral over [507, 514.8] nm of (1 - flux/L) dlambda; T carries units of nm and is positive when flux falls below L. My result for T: 0.08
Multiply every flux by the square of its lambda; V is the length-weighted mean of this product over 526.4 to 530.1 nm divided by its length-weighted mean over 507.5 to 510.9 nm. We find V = 1.07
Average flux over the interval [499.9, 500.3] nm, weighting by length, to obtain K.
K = 18.1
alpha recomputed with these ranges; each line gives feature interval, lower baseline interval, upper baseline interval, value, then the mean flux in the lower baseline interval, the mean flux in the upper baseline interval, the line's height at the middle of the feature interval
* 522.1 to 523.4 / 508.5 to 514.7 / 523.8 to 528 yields 0.01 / 17.6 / 17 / 17.1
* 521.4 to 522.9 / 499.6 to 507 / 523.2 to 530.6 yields 0.04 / 17.9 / 17.3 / 17.4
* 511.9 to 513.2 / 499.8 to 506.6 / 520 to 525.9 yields 0.02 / 18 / 17.3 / 17.6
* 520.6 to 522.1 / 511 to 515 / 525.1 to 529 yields 0.00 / 17.6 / 17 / 17.2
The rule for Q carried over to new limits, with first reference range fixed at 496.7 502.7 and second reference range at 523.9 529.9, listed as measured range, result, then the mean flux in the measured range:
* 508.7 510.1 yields 0.038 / 17.2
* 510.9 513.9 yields -0.018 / 17.7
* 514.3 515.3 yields 0.045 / 16.7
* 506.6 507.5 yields 0.013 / 17.5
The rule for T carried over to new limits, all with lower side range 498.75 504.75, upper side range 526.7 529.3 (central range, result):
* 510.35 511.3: 0.02 nm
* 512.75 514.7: -0.06 nm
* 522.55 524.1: 0.01 nm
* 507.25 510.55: 0.03 nm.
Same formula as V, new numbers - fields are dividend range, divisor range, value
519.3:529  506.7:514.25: 1.03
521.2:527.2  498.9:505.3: 1.04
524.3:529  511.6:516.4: 1.02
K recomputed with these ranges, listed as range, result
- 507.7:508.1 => 16.9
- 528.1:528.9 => 17.3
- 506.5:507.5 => 17.4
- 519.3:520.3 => 18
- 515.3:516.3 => 17.5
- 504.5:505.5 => 18.1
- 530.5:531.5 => 17.5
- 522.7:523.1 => 16.2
